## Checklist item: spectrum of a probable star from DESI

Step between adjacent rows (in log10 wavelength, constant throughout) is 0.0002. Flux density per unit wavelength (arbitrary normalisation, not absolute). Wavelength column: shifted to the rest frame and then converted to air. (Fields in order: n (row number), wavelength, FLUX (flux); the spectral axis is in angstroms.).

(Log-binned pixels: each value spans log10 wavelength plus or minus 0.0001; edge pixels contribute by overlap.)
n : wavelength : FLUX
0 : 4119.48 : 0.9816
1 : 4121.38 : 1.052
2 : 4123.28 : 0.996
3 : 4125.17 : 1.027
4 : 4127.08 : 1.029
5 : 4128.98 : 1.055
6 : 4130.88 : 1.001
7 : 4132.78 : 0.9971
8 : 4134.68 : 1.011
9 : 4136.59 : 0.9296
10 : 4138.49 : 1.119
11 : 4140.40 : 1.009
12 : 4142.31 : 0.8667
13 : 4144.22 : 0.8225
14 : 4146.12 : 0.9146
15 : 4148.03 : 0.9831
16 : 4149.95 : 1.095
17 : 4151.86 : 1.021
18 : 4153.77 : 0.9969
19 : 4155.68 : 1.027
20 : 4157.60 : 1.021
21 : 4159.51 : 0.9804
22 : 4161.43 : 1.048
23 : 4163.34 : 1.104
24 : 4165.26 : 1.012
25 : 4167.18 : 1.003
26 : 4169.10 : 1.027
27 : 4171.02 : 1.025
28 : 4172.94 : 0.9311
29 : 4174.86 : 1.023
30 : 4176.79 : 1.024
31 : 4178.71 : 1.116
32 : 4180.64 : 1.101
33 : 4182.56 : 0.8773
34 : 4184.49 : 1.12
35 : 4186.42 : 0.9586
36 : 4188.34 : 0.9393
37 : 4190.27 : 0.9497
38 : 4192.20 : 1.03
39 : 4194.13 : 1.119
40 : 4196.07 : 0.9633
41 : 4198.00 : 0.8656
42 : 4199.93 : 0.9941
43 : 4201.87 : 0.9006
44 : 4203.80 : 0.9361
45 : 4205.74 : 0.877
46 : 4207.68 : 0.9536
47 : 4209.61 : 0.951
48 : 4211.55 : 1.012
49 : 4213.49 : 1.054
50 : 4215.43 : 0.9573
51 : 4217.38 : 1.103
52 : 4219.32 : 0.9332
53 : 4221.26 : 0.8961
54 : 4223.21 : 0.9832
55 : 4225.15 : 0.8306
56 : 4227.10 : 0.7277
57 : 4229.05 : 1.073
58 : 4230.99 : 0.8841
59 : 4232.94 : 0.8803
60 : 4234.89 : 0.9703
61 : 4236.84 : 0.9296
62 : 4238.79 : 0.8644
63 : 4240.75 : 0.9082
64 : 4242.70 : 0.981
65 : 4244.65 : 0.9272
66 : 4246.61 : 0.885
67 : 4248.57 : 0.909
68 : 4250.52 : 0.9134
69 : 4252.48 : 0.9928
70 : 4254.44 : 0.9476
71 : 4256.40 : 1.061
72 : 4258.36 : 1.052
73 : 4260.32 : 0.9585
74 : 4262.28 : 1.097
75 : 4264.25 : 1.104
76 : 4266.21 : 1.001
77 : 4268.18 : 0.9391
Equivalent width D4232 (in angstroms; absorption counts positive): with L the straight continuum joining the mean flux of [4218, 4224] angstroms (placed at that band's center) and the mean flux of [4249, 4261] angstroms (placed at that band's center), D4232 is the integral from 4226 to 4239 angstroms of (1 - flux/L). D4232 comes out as 0.7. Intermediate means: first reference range 0.946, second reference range 0.985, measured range 0.906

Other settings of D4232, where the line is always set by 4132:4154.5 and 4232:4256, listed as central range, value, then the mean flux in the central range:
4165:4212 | -1.5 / 0.988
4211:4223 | -0.6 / 0.991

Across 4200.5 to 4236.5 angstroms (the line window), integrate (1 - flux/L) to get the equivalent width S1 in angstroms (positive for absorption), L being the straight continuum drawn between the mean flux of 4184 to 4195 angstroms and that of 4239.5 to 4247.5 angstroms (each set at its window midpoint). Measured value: 0.9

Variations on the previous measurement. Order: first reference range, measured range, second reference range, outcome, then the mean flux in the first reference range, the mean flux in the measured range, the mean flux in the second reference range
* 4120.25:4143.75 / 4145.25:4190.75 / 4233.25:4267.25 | -0.93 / 1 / 1.01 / 0.969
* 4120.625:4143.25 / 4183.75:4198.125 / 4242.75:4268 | -0.02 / 1.01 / 0.999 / 0.986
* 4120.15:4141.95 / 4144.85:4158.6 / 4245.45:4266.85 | 0.11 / 1.02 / 1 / 0.992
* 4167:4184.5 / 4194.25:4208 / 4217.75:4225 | 0.54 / 1.02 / 0.937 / 0.94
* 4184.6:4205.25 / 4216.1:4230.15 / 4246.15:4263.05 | 0.58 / 0.97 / 0.935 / 0.981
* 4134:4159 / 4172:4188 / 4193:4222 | -0.65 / 0.985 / 1.02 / 0.969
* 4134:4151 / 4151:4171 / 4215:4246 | -1.29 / 0.971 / 1.02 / 0.927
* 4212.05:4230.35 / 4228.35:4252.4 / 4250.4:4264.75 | 1.43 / 0.951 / 0.928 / 1.02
